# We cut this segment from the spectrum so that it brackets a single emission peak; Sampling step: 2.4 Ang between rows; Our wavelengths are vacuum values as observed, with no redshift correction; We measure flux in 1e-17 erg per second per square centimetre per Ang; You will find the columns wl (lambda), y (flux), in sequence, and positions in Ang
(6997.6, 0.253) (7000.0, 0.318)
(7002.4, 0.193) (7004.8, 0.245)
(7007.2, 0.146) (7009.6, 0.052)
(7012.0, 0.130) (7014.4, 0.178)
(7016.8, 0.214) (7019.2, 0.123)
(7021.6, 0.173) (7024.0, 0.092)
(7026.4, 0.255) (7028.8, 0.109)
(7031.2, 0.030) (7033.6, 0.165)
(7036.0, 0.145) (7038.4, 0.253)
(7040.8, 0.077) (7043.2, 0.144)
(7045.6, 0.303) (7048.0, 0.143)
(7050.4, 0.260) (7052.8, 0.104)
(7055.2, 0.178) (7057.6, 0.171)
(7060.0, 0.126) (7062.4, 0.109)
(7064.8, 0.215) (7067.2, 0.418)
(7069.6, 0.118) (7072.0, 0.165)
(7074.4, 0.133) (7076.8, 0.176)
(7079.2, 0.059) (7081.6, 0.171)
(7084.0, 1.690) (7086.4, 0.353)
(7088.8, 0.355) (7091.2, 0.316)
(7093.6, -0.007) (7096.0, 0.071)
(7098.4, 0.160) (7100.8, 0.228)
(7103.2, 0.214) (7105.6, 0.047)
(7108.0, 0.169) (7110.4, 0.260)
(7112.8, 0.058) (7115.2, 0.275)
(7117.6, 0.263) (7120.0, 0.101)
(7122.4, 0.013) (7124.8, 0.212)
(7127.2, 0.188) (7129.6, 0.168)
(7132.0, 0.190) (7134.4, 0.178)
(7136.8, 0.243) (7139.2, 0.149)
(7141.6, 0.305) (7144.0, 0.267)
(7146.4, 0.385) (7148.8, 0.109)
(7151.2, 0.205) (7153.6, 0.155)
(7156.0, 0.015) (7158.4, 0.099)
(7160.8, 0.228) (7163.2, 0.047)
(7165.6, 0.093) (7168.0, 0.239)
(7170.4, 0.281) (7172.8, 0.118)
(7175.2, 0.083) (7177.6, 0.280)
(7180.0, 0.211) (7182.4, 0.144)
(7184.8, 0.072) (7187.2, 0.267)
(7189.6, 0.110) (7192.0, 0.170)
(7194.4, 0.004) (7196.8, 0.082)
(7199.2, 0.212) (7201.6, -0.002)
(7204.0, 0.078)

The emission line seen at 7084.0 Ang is H-alpha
